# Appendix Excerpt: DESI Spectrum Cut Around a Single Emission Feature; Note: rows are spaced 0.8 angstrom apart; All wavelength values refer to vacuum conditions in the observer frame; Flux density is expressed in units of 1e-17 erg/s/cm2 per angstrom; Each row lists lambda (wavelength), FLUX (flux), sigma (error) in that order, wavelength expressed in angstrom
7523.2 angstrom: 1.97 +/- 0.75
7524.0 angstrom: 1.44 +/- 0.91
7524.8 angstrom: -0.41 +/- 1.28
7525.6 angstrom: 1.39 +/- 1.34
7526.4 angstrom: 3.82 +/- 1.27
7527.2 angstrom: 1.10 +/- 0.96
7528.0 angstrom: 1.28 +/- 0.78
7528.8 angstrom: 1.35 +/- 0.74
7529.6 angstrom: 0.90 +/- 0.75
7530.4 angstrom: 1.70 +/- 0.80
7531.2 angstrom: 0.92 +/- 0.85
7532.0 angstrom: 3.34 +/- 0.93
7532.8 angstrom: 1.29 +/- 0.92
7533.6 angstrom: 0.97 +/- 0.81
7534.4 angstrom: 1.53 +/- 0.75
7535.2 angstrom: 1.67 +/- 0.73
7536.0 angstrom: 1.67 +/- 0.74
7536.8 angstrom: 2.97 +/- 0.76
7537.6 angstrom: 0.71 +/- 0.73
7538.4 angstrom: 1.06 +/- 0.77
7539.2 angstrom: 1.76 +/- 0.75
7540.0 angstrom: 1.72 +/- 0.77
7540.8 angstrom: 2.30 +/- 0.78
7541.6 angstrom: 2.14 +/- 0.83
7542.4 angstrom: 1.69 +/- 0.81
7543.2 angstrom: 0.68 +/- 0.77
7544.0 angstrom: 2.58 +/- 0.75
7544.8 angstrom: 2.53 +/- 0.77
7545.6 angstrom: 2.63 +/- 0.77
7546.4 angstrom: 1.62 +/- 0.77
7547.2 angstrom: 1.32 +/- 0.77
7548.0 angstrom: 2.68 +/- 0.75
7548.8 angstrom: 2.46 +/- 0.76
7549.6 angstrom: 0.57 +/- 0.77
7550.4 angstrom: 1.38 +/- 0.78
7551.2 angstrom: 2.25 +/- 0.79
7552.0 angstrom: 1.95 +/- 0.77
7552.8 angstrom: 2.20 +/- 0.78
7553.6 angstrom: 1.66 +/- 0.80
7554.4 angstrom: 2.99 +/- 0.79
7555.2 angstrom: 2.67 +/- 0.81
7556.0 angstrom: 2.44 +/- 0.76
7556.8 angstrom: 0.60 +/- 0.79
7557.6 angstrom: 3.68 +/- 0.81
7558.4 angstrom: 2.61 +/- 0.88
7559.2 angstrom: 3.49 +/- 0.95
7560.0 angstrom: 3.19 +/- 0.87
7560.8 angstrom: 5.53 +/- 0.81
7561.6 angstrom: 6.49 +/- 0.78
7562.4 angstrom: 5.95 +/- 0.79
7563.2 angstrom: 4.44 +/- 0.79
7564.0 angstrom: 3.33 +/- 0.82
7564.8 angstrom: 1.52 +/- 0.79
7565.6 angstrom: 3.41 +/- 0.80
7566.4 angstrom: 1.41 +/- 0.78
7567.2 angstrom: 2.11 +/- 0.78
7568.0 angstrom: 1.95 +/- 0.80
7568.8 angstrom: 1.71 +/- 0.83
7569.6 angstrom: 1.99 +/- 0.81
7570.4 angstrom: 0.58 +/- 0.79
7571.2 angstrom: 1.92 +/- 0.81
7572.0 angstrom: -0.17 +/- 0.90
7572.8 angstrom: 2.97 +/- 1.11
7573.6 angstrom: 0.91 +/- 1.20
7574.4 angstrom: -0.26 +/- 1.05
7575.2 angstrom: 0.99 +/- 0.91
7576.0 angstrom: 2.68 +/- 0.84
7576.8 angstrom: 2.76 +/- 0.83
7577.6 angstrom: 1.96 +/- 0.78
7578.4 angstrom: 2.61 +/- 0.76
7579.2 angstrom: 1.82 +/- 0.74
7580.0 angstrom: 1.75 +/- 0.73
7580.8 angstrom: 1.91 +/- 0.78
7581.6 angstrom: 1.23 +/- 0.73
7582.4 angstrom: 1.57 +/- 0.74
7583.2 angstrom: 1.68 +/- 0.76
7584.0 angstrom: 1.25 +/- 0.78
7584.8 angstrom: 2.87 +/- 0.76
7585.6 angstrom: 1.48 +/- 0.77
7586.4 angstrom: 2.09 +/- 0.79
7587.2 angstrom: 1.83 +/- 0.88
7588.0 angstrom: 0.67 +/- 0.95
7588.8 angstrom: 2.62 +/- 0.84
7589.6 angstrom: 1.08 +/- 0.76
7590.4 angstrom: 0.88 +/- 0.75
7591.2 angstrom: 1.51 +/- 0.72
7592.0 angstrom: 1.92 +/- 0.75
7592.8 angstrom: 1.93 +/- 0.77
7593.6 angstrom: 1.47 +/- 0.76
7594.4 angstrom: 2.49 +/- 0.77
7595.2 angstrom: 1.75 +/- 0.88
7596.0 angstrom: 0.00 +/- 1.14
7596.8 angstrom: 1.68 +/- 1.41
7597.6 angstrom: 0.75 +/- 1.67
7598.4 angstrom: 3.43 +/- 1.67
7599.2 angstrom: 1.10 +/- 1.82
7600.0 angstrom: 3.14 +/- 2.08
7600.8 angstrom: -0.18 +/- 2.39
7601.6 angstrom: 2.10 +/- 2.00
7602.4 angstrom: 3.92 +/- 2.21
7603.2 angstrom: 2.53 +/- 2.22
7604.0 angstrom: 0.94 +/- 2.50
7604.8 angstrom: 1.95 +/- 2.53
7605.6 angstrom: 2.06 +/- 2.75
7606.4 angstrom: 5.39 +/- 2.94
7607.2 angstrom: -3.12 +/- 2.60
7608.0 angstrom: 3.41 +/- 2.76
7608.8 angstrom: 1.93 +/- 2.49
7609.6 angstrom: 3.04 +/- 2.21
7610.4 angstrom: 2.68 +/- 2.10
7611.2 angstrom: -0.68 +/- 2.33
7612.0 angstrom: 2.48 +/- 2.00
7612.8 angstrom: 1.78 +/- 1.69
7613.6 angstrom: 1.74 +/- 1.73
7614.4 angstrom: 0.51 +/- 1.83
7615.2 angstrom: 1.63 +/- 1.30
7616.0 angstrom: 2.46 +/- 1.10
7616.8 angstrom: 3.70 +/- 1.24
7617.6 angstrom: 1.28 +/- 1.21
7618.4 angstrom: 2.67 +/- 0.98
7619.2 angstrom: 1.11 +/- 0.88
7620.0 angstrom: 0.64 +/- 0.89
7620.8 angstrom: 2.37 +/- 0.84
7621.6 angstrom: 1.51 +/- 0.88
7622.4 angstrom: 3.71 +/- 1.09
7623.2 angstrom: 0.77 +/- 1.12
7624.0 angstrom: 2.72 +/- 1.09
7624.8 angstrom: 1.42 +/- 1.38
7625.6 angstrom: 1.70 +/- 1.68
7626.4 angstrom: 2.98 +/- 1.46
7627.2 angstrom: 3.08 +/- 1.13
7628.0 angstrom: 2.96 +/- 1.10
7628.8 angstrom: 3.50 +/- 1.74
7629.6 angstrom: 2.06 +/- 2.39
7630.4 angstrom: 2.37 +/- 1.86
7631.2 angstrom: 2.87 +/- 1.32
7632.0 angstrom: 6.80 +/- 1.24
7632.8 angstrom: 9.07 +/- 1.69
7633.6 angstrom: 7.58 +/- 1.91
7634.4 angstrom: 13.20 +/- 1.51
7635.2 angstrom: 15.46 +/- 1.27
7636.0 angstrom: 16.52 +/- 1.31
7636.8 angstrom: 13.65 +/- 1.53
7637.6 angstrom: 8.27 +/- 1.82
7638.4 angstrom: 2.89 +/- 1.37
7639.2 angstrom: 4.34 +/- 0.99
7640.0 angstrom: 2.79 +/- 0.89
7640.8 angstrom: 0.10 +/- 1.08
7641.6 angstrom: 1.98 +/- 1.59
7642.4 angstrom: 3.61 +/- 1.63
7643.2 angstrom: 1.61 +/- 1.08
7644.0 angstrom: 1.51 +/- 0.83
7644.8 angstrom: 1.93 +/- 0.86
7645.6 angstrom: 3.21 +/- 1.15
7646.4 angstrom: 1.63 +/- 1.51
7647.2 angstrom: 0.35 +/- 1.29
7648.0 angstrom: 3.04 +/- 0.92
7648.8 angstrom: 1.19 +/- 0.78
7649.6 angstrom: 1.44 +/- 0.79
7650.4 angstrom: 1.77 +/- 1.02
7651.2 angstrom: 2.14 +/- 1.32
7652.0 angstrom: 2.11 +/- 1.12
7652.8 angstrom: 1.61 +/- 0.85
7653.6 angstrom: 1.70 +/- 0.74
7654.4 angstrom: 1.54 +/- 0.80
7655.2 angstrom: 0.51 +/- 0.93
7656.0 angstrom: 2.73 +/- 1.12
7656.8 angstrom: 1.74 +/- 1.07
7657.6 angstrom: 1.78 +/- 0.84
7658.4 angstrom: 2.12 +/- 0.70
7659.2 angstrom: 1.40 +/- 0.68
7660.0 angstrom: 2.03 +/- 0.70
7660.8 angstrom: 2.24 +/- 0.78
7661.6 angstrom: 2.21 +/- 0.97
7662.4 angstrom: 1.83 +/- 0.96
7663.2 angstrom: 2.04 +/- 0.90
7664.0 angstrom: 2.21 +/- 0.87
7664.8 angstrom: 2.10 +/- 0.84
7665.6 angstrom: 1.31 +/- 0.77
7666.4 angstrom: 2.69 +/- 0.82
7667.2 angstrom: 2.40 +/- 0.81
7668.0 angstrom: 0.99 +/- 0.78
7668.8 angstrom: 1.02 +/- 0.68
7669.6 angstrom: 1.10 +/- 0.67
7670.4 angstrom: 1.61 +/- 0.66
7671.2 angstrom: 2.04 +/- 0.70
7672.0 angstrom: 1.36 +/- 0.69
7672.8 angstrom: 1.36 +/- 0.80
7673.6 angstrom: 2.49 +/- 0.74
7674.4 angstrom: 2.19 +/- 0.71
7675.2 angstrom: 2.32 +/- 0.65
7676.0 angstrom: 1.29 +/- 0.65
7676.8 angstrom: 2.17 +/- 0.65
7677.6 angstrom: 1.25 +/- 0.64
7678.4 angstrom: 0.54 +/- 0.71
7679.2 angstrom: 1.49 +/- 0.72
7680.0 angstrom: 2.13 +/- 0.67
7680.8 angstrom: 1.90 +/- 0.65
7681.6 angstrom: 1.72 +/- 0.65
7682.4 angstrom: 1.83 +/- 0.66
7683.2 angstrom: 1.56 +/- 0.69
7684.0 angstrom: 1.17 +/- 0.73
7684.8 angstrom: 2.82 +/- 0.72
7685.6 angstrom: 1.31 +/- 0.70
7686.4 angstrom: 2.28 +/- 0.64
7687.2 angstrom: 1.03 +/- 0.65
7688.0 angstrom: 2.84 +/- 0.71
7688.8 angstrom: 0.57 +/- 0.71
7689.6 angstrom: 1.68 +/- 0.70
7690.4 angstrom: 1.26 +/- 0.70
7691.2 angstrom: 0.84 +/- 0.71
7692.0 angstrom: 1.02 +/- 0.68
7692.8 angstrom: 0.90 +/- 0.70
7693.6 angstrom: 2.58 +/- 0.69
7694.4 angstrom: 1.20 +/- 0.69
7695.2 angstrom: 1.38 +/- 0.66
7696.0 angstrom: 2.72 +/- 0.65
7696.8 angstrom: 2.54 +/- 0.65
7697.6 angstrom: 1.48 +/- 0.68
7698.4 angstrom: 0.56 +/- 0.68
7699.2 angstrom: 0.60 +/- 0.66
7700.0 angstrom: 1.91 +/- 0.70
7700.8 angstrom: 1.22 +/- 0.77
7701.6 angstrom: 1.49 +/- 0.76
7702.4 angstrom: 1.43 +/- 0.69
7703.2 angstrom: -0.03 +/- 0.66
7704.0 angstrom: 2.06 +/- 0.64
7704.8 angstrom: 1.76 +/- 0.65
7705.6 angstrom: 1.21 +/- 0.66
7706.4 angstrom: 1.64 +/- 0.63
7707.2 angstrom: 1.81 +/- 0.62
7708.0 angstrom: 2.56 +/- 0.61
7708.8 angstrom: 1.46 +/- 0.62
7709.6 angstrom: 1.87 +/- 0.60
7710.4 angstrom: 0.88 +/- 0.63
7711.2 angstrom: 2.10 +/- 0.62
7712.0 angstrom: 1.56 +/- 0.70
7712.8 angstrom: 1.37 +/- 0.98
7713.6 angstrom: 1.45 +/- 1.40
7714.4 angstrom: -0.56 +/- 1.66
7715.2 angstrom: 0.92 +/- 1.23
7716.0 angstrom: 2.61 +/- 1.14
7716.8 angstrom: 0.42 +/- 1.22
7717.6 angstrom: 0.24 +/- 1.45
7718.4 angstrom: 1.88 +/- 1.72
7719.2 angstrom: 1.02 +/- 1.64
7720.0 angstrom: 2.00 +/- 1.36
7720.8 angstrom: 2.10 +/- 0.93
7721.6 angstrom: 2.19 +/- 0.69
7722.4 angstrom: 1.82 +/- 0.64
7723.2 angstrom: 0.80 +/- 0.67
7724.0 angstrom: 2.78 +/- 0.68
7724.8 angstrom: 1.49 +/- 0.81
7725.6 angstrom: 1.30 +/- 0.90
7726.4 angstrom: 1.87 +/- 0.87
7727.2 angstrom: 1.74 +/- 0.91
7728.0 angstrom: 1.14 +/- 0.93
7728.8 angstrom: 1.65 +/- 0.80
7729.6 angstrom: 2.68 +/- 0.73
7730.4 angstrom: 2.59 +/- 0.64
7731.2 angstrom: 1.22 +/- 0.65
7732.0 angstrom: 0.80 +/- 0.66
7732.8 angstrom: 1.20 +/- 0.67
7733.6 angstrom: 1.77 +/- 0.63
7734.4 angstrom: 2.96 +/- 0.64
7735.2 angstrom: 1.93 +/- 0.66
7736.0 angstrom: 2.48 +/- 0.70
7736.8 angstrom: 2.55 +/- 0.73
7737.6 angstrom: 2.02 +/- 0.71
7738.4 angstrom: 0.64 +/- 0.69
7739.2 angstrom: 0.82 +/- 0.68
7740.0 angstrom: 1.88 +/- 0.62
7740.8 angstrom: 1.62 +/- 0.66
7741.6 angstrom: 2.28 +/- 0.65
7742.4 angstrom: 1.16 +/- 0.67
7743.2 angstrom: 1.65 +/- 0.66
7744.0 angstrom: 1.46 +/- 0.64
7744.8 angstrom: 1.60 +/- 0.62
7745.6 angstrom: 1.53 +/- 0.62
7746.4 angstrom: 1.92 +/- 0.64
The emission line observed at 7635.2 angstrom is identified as [O III]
